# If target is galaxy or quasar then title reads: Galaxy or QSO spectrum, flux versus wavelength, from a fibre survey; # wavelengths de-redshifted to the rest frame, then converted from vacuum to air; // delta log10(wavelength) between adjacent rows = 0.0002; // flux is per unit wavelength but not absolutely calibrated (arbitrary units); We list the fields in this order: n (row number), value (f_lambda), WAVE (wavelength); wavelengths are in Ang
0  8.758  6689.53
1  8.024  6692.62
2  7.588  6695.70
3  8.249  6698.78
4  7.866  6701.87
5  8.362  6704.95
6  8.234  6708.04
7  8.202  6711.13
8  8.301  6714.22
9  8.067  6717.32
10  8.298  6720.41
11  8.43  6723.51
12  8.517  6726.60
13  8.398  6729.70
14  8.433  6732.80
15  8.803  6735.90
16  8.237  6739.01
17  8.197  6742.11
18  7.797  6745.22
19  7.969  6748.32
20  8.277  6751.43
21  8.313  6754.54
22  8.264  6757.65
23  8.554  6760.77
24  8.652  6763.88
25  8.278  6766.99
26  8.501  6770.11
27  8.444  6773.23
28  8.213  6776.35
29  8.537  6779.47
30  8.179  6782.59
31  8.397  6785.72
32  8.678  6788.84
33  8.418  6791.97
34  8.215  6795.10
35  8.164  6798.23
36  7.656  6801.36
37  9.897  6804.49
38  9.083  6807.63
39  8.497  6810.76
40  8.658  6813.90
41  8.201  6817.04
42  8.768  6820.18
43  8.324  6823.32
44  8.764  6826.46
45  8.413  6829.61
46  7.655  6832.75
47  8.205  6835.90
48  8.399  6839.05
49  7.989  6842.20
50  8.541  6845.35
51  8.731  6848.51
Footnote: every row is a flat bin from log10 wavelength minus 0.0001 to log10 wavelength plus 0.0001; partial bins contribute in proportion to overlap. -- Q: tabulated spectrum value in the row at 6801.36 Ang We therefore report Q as 7.656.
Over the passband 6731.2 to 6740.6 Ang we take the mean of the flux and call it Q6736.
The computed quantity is 8.49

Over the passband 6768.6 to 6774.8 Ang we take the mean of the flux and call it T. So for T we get 8.47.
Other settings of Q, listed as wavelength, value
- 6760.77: 8.554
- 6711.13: 8.202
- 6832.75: 7.655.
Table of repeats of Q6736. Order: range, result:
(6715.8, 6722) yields 8.18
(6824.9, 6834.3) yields 8.28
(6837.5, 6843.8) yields 8.2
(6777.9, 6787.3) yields 8.38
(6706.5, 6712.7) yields 8.22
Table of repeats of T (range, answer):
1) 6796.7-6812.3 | 8.66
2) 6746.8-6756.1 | 8.19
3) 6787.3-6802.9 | 8.22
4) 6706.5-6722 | 8.22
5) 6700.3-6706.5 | 8.12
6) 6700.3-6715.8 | 8.19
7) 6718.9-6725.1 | 8.37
